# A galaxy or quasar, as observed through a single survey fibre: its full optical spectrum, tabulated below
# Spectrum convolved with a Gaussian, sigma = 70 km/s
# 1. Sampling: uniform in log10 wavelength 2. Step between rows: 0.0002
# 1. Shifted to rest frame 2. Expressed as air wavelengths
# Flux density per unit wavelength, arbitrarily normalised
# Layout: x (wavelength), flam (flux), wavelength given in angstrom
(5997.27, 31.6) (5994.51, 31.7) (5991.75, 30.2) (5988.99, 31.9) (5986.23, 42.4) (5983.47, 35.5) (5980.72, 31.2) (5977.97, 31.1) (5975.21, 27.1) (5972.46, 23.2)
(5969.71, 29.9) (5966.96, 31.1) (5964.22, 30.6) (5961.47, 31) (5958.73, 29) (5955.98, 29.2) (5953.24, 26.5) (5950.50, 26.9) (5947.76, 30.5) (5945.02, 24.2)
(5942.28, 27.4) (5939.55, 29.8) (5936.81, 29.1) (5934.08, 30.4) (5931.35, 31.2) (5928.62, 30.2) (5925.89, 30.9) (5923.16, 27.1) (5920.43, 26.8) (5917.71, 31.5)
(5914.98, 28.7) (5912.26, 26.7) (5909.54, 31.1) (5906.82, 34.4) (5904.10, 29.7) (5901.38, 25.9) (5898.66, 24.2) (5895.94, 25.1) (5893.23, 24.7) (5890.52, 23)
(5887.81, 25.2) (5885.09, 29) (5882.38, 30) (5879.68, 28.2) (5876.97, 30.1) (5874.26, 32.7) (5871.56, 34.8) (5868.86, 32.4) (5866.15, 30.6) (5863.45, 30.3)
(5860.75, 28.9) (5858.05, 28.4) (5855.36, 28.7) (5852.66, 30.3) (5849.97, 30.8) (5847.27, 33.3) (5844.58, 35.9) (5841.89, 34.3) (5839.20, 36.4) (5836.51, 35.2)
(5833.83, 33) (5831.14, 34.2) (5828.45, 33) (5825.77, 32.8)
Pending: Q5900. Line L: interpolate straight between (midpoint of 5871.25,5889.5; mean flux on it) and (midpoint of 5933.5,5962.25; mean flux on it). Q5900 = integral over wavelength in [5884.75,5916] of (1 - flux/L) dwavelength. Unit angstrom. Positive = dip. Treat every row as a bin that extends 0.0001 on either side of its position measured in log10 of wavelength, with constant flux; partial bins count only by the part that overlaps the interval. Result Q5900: 2.14 angstrom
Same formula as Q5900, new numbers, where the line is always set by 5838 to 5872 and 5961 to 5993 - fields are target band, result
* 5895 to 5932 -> 3.2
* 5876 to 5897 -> 3.2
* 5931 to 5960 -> 2.7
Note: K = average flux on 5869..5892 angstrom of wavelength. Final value 29.3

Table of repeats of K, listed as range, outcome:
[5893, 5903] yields 25.1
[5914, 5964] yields 28.9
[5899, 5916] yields 29.1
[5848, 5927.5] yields 29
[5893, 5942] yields 28.8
